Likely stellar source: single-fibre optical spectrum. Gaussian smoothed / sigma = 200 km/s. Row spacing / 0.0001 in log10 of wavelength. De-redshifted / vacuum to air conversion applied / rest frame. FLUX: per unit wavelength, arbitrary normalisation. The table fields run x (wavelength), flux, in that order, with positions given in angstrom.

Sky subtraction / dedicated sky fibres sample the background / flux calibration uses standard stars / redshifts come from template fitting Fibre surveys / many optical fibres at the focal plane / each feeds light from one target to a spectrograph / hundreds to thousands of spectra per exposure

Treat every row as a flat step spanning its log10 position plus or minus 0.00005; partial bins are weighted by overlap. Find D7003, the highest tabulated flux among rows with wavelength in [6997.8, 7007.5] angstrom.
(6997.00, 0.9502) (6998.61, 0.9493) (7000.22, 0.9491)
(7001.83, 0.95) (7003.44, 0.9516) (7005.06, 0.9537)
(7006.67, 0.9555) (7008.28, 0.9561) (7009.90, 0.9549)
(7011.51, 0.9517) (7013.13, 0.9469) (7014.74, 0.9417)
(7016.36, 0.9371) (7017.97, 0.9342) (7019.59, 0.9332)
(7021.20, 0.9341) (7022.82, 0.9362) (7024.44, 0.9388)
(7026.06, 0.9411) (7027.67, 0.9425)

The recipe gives 0.9555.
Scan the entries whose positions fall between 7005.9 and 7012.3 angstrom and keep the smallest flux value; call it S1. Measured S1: 0.9517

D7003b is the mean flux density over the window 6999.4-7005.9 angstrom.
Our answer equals 0.951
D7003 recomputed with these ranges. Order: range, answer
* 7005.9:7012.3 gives 0.9561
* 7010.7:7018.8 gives 0.9517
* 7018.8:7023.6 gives 0.9362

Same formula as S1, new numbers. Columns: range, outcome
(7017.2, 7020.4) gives 0.9332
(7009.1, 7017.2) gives 0.9371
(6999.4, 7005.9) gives 0.9491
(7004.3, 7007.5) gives 0.9537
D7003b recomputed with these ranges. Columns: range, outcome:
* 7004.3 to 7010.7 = 0.955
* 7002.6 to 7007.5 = 0.954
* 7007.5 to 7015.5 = 0.95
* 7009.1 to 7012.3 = 0.955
